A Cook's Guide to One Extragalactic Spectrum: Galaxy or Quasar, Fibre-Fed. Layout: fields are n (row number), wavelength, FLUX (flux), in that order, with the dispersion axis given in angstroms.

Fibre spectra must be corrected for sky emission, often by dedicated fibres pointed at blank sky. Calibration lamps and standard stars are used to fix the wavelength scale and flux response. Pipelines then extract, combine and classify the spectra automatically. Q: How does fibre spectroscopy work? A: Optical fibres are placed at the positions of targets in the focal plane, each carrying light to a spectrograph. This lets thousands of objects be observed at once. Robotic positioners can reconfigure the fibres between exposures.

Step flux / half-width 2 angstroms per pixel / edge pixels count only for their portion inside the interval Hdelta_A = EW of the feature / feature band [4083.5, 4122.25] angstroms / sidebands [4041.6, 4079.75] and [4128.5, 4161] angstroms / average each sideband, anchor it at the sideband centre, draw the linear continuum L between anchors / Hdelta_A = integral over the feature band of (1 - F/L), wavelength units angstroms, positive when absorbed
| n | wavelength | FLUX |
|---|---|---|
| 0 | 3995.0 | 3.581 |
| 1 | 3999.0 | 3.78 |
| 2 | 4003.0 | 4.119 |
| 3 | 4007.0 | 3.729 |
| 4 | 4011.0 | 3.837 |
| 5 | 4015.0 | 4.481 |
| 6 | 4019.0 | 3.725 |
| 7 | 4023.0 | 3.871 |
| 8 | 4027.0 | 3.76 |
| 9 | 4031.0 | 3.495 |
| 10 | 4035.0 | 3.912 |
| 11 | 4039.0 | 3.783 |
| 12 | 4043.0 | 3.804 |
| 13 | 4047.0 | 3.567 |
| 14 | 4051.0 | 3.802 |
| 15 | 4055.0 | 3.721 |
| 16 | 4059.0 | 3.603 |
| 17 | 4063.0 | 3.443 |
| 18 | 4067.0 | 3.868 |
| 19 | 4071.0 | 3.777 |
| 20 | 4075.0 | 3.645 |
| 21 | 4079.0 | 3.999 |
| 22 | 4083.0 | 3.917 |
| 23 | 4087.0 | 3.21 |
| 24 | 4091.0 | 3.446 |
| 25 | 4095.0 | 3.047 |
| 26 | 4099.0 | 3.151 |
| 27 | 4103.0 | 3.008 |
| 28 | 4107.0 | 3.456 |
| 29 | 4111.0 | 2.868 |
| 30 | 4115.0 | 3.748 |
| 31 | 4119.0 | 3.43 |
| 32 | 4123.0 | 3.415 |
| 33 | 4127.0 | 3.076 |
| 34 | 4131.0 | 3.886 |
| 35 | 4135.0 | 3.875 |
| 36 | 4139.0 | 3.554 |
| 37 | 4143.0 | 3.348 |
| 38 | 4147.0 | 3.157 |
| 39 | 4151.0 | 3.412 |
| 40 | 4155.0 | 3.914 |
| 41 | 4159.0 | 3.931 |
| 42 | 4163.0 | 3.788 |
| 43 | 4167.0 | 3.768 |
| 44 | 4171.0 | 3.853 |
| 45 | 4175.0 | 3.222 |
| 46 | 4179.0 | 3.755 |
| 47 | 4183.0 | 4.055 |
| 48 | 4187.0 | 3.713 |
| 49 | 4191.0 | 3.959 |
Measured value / 4.0 angstroms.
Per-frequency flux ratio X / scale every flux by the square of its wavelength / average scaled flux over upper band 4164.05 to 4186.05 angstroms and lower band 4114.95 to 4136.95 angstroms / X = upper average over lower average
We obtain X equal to 1.1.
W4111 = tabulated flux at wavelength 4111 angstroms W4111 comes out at 2.868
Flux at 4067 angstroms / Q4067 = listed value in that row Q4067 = 3.868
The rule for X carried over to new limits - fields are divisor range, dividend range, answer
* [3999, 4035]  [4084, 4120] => 0.88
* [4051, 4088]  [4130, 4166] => 1.02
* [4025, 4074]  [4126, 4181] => 1.03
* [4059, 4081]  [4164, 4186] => 1.05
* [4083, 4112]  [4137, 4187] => 1.17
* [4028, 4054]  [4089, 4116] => 0.89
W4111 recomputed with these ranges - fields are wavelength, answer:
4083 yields 3.917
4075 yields 3.645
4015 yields 4.481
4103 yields 3.008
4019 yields 3.725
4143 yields 3.348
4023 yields 3.871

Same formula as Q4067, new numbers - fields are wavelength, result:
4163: 3.788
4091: 3.446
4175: 3.222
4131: 3.886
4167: 3.768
